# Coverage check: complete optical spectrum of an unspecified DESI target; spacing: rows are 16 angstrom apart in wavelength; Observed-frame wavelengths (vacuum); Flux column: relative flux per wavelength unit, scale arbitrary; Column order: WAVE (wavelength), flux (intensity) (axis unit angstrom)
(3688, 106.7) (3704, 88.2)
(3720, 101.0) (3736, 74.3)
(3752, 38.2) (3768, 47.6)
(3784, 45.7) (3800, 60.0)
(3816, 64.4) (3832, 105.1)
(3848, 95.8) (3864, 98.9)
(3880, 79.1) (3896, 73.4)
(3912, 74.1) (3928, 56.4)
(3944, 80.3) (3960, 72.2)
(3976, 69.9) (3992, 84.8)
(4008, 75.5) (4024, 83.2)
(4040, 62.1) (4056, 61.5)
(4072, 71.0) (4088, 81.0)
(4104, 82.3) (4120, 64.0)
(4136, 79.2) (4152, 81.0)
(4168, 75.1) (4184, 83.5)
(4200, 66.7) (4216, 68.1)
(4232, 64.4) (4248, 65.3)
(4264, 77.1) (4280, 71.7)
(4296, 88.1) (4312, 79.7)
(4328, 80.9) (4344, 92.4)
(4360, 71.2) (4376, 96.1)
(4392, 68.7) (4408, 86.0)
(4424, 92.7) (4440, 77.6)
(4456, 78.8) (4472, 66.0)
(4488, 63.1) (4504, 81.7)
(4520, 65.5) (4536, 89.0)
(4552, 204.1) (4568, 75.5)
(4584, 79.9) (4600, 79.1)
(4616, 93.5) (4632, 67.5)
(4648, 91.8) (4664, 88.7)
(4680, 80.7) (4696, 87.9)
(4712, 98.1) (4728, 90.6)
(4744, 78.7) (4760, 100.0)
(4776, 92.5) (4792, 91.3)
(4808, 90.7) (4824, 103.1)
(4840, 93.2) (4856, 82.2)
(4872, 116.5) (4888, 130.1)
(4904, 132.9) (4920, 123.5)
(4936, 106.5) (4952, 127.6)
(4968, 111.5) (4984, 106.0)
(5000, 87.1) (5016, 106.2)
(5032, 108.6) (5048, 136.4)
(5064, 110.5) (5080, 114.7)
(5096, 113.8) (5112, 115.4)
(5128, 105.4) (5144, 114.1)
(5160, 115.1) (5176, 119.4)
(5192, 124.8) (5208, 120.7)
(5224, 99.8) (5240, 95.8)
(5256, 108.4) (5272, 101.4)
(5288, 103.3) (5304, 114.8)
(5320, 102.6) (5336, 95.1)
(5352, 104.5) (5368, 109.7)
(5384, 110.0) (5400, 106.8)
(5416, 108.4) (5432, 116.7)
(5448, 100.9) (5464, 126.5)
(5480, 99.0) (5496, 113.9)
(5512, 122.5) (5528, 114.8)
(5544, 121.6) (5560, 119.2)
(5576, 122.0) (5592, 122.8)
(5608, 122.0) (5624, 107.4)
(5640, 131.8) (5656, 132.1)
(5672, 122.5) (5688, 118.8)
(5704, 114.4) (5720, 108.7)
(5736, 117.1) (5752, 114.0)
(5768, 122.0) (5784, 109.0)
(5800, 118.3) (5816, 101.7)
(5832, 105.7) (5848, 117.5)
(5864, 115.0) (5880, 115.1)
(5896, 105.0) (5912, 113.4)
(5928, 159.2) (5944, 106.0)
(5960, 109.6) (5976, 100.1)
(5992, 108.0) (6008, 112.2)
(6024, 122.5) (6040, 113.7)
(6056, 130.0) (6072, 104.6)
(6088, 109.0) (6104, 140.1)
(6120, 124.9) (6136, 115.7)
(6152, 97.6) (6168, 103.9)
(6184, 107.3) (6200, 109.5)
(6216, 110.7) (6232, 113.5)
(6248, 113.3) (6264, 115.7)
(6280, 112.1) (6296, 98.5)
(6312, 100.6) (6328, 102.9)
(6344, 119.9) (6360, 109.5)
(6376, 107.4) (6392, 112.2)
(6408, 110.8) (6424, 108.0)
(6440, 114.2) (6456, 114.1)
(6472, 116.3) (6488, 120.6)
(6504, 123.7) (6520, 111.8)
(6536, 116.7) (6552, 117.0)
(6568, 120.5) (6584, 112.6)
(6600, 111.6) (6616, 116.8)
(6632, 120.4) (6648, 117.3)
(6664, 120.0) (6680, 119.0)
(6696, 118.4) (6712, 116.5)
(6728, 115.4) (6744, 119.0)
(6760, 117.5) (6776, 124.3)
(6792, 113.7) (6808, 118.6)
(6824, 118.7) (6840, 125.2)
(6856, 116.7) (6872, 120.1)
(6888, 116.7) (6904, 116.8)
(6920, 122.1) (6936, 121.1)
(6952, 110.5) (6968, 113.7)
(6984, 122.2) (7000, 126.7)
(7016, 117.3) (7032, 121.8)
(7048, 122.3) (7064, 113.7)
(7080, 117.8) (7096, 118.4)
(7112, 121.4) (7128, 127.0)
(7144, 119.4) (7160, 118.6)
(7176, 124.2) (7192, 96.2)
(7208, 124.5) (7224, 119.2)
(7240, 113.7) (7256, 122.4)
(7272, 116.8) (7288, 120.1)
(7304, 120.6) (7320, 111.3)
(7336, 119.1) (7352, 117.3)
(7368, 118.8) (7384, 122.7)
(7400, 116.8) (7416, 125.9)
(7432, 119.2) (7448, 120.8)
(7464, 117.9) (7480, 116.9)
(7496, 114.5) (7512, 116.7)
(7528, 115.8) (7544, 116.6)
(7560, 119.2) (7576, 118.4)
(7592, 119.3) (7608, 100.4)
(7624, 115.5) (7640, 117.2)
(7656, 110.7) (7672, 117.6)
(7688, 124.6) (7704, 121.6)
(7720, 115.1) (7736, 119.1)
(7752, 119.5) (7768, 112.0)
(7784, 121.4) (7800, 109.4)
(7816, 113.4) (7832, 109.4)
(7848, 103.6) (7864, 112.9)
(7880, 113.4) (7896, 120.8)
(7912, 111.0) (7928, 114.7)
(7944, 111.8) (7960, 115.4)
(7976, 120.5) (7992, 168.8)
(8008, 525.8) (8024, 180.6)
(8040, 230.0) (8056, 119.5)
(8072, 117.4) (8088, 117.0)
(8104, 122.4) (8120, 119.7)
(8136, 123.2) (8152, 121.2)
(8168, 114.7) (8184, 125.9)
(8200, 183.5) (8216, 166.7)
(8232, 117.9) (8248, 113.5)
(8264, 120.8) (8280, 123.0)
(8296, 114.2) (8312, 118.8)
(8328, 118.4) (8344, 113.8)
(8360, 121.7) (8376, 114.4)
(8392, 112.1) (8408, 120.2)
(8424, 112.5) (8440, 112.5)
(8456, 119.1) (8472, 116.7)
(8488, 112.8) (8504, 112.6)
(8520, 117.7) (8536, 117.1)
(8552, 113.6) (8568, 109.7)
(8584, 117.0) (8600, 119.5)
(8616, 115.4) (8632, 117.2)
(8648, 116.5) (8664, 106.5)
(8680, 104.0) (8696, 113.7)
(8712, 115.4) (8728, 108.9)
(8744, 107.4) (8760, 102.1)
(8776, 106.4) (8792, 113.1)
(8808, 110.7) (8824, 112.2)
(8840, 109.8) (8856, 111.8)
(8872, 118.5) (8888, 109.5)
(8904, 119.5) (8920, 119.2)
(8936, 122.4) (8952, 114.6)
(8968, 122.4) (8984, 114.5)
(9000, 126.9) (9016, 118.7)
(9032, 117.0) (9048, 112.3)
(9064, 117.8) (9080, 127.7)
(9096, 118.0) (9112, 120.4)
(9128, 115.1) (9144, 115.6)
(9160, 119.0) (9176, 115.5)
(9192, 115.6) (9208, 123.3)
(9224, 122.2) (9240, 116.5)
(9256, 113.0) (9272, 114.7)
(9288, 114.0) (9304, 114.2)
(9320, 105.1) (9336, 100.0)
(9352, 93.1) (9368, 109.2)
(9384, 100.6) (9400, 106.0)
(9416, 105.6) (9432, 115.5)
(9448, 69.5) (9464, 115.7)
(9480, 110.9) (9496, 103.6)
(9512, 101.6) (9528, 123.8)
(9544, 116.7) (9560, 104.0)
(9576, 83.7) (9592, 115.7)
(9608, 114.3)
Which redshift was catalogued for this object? 0.22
